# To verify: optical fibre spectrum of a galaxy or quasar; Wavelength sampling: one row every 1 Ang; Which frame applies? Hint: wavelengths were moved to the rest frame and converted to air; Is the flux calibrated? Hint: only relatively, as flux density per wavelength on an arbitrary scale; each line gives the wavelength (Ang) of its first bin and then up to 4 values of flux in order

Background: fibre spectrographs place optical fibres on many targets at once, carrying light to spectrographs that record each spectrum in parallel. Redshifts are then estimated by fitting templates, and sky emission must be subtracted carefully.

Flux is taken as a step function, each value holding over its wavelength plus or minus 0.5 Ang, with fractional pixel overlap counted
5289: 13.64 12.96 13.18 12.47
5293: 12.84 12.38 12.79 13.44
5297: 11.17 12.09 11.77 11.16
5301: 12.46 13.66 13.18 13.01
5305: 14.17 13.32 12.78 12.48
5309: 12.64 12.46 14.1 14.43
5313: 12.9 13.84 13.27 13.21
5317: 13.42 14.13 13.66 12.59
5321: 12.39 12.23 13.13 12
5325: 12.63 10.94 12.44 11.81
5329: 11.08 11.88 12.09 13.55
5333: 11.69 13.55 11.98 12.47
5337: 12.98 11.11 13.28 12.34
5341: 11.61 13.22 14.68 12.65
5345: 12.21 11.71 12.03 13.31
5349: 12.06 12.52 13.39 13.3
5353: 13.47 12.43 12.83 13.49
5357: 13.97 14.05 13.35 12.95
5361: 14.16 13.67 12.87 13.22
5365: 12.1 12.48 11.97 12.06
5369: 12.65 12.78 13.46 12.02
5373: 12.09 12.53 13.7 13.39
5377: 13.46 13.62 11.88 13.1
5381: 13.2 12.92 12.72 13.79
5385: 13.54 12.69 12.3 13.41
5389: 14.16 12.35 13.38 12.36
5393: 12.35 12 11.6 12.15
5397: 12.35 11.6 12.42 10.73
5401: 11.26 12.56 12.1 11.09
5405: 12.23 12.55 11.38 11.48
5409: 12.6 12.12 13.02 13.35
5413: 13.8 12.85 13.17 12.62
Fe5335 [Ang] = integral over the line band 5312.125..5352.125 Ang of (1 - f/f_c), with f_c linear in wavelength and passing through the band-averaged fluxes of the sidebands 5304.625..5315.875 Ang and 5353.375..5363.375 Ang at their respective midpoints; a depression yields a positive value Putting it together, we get 2.1 Ang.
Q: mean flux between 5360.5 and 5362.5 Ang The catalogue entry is 13.9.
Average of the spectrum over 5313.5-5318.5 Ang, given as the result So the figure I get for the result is 13.6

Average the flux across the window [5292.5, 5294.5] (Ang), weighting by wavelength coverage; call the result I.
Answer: 12.6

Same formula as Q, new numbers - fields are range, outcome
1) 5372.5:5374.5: 12.3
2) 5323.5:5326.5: 11.9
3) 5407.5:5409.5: 12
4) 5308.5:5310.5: 12.6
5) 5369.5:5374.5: 12.6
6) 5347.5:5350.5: 12.6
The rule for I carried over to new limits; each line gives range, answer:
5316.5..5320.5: 13.4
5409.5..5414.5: 13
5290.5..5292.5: 12.8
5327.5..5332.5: 12.1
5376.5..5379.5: 13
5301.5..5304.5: 13.3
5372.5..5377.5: 13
